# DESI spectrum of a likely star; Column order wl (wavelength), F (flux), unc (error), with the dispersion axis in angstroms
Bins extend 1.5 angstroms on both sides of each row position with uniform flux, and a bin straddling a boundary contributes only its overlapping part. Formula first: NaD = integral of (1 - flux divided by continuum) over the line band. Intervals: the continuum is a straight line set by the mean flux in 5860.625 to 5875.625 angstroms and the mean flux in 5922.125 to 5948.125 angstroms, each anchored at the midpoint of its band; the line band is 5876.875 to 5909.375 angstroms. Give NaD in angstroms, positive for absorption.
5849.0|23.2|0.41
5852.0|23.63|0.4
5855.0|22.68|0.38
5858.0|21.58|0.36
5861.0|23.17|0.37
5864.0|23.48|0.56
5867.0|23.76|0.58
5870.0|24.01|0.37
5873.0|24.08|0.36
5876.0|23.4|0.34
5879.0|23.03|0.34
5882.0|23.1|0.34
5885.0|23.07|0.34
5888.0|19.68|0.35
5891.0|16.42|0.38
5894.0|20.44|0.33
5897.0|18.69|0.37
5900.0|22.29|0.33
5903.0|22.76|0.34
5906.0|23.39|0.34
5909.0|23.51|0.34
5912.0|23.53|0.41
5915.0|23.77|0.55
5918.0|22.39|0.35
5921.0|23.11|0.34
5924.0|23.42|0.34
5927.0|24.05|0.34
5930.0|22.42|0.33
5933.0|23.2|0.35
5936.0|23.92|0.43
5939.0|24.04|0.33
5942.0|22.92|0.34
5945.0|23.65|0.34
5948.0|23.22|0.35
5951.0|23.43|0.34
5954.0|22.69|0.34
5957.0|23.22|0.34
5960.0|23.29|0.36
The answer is 3.0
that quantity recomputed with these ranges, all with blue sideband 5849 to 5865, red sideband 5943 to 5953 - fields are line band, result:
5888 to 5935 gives 2.09 angstroms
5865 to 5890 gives 0.13 angstroms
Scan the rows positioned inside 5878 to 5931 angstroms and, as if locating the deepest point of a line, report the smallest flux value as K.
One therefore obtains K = 16.42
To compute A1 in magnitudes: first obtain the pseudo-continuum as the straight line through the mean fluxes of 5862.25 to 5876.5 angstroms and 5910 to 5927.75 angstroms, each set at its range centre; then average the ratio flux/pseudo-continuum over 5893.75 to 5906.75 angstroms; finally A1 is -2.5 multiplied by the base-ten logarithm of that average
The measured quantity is 0.10 mag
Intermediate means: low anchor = 23.8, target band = 21.5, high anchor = 23.4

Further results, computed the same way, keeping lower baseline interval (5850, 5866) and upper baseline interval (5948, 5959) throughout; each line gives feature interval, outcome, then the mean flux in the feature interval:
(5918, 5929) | -0.01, 23.3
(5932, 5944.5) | -0.02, 23.5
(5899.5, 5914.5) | -0.01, 23.2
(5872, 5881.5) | -0.02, 23.4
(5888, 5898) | 0.23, 18.7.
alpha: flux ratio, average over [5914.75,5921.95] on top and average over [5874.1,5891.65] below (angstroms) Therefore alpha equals 1.1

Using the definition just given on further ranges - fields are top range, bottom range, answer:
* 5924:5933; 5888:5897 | 1.25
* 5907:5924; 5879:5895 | 1.12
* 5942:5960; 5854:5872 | 1.00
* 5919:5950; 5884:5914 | 1.09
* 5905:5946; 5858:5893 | 1.04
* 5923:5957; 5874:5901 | 1.10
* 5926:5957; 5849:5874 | 1.00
